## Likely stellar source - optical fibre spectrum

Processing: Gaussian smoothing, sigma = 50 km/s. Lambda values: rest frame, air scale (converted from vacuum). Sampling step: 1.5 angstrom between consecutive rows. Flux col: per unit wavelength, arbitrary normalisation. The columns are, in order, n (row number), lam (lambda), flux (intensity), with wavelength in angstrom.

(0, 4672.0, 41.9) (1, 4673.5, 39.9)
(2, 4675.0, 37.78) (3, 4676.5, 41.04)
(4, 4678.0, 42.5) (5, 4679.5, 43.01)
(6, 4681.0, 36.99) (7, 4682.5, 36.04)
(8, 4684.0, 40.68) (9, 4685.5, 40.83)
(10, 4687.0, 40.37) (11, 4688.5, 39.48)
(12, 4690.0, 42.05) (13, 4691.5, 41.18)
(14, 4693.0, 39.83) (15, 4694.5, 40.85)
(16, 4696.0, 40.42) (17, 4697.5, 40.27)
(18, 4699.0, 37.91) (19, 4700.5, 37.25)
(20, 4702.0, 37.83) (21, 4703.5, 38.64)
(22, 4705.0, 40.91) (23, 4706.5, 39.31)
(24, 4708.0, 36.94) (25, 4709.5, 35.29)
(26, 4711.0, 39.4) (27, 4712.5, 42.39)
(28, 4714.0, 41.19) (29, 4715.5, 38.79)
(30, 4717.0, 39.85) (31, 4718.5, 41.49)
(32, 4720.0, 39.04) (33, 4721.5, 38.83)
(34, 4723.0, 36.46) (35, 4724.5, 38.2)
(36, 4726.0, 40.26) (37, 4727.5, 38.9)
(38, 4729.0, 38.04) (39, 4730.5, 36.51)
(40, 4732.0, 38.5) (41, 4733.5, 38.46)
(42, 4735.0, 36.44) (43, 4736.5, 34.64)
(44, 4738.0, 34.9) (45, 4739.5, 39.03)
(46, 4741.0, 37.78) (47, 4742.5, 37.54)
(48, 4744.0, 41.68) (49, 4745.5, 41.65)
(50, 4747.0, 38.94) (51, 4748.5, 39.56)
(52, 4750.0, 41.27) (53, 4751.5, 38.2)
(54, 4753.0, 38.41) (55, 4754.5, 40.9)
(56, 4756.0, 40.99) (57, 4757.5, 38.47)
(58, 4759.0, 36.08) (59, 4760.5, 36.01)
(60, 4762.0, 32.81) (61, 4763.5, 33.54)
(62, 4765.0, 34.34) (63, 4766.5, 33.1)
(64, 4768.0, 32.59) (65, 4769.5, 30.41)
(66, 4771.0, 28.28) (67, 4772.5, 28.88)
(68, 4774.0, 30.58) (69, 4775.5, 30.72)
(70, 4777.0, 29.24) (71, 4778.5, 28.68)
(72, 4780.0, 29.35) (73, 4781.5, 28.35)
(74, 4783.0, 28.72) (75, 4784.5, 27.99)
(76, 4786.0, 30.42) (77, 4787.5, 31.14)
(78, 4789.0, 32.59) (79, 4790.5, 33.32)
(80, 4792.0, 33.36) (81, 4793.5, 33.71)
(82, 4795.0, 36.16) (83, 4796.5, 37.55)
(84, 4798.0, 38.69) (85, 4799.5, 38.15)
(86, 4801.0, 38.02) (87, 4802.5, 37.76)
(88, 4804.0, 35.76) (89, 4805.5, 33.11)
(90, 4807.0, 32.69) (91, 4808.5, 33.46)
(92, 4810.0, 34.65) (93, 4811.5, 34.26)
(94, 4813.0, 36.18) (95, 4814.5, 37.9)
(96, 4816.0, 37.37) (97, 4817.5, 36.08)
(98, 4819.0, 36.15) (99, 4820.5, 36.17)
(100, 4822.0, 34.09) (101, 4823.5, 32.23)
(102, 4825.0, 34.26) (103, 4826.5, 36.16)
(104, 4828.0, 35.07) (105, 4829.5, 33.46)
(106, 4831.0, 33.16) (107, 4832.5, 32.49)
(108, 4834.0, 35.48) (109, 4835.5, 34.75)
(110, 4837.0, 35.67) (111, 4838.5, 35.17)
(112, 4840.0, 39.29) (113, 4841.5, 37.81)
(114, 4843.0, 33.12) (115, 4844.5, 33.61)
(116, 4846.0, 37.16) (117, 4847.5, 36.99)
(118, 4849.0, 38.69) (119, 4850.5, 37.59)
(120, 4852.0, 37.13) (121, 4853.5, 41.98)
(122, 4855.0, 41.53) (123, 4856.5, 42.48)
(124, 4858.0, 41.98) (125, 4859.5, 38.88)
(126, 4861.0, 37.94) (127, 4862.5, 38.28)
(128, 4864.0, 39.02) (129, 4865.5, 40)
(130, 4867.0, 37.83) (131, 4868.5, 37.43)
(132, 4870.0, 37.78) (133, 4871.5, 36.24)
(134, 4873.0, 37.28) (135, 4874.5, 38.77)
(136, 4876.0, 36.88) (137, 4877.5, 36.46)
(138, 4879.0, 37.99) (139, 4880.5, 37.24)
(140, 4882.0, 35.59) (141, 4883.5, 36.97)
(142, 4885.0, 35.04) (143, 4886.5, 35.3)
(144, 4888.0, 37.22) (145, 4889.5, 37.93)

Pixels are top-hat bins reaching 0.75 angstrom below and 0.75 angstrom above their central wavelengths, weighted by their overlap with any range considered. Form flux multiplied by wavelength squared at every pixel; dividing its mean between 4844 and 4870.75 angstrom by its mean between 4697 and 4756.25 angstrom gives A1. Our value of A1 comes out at 1.1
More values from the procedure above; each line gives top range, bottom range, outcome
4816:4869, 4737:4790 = 1.11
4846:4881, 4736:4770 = 1.09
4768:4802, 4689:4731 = 0.84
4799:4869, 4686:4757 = 0.98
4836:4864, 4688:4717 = 1.03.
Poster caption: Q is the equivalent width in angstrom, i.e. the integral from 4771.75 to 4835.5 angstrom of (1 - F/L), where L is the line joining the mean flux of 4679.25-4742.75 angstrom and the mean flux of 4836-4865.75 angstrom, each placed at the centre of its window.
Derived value 7.8 angstrom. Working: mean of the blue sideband 38.9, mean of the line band 33.7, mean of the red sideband 38.2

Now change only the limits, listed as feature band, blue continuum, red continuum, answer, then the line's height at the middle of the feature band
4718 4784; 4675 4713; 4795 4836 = 3.3 angstrom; 37.6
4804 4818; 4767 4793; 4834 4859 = -0.5 angstrom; 33.8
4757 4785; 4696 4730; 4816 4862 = 4.8 angstrom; 37.9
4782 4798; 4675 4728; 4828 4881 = 2.3 angstrom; 38.3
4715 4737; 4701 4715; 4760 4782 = -0.9 angstrom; 36.8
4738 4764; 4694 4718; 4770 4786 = -4.3 angstrom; 32.9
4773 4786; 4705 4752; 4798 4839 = 2.6 angstrom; 36.8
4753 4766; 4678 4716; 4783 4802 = -0.2 angstrom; 36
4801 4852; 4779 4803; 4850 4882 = 0.5 angstrom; 35.8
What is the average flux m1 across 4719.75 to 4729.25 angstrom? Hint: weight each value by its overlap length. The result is 38.5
